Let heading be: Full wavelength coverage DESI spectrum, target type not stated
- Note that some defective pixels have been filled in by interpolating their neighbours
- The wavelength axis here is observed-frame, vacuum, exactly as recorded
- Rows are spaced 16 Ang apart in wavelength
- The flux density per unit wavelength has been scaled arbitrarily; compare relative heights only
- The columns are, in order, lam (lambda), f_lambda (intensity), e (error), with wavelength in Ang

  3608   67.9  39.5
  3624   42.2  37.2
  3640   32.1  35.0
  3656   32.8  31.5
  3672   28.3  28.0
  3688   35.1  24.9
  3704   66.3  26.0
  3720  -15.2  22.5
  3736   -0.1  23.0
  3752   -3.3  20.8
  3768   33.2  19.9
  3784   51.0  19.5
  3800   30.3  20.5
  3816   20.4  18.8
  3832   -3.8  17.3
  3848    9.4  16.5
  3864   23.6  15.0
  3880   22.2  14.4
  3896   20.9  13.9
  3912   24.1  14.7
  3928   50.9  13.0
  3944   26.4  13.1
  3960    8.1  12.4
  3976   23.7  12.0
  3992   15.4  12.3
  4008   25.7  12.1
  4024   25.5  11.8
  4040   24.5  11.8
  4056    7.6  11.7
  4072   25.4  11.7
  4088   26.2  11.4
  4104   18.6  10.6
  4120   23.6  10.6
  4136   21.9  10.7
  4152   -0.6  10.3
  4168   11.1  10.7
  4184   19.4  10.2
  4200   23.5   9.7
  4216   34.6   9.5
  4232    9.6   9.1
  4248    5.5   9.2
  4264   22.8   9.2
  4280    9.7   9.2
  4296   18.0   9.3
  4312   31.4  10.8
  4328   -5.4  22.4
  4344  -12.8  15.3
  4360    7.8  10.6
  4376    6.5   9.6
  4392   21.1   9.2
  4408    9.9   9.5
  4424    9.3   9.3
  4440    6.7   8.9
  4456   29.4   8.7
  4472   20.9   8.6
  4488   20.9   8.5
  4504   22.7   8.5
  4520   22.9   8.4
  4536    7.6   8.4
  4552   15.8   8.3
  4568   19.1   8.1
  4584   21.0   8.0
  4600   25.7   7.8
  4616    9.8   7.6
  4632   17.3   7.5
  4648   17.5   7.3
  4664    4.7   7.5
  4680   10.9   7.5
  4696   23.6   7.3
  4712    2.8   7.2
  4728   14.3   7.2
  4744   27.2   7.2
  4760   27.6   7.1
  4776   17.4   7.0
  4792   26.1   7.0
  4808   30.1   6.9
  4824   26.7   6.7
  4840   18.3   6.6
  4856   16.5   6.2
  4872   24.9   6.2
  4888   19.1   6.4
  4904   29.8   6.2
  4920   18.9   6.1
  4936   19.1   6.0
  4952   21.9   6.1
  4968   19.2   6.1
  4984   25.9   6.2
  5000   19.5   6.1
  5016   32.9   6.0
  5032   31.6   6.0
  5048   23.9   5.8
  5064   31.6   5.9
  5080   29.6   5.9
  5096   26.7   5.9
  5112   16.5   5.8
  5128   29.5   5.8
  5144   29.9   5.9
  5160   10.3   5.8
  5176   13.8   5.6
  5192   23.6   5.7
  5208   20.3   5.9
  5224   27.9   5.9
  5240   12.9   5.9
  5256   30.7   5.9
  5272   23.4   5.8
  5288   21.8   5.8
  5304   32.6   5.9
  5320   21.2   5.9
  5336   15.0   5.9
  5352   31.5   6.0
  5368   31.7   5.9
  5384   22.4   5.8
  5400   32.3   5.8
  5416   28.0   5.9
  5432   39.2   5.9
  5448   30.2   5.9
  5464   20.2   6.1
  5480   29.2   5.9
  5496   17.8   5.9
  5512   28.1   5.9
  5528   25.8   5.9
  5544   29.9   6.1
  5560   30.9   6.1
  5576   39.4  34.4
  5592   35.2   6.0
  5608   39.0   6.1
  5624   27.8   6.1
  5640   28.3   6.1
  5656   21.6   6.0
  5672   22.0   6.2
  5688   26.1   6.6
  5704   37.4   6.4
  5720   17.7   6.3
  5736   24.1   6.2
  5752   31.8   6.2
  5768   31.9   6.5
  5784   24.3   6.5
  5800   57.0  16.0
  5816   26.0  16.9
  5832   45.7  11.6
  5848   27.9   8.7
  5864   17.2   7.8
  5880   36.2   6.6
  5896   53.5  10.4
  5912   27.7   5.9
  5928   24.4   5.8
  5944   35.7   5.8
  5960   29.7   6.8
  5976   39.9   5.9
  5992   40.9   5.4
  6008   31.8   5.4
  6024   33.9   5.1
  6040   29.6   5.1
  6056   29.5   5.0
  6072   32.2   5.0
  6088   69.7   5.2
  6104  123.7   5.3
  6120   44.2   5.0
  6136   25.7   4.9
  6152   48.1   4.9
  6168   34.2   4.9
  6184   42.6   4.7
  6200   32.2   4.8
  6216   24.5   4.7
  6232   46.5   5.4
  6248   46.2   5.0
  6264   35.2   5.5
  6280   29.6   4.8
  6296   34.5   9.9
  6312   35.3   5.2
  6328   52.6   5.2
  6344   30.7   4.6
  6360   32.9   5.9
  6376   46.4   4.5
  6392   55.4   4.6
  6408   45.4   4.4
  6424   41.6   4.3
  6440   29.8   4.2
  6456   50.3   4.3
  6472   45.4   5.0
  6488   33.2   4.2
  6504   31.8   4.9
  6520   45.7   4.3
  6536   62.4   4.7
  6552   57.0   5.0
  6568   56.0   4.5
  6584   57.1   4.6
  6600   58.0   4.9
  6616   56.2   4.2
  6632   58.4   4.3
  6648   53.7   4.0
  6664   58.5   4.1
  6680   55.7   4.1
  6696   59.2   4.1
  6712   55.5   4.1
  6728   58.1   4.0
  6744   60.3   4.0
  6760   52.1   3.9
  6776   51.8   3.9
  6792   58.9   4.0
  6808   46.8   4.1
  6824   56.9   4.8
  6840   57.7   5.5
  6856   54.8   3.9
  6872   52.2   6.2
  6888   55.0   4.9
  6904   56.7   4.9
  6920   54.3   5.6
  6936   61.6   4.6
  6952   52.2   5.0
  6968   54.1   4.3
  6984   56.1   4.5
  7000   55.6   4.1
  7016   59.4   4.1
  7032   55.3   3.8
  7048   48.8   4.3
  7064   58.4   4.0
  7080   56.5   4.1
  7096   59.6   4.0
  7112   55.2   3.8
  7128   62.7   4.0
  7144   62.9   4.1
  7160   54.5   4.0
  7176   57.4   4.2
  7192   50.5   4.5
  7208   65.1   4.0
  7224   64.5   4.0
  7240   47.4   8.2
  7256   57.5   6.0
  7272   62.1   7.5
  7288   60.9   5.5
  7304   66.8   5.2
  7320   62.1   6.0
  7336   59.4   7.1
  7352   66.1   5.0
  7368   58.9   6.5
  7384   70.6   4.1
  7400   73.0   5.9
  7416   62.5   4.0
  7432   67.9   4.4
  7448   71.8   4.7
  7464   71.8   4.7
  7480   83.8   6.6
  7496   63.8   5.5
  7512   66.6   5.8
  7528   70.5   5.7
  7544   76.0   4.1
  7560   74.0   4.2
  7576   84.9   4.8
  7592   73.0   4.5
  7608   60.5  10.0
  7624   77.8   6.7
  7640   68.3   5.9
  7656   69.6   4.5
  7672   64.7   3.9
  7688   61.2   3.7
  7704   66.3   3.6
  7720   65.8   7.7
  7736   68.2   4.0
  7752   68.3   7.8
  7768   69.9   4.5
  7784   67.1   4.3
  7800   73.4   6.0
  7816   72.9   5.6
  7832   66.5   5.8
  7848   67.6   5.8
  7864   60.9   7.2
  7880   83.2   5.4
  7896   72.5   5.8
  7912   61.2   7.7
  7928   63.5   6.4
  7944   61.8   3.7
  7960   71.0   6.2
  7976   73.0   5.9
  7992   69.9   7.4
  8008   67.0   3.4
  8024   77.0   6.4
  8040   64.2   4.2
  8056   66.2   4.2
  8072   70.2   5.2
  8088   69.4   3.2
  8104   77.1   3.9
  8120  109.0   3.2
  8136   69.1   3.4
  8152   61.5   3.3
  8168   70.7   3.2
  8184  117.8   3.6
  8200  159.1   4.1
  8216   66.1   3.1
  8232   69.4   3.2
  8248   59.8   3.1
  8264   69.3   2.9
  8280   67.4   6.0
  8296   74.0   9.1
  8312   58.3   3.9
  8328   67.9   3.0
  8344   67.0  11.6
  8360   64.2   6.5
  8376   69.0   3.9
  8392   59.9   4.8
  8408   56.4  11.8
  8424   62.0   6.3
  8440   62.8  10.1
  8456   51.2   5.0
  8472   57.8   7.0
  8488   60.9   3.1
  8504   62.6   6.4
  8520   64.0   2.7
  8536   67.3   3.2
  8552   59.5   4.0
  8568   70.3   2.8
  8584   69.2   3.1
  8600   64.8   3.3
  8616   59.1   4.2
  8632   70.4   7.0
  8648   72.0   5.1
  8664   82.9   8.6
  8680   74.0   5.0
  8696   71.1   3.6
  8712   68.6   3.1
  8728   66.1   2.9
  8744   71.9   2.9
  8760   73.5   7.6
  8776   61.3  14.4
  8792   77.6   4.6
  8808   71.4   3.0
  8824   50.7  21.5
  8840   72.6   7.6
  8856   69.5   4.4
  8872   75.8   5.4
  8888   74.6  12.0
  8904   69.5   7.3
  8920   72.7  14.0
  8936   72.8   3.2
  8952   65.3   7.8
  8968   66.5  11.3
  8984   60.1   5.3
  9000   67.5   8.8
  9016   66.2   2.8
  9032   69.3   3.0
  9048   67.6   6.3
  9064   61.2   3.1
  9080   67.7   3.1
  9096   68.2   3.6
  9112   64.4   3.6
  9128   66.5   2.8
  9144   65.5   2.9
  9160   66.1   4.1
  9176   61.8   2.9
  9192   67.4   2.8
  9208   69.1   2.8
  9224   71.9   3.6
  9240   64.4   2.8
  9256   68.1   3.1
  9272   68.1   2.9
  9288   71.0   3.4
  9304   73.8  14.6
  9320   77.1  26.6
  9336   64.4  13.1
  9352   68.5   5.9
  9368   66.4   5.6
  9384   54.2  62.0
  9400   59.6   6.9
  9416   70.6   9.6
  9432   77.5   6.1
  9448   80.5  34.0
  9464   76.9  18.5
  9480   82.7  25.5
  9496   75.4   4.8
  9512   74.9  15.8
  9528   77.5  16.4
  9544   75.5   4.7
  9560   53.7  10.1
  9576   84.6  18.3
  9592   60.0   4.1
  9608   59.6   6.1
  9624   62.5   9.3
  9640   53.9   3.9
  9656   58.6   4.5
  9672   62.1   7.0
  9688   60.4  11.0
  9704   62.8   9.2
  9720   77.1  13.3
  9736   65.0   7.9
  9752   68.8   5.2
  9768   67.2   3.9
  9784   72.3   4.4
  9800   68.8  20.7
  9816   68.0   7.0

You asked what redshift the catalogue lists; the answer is 0.64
